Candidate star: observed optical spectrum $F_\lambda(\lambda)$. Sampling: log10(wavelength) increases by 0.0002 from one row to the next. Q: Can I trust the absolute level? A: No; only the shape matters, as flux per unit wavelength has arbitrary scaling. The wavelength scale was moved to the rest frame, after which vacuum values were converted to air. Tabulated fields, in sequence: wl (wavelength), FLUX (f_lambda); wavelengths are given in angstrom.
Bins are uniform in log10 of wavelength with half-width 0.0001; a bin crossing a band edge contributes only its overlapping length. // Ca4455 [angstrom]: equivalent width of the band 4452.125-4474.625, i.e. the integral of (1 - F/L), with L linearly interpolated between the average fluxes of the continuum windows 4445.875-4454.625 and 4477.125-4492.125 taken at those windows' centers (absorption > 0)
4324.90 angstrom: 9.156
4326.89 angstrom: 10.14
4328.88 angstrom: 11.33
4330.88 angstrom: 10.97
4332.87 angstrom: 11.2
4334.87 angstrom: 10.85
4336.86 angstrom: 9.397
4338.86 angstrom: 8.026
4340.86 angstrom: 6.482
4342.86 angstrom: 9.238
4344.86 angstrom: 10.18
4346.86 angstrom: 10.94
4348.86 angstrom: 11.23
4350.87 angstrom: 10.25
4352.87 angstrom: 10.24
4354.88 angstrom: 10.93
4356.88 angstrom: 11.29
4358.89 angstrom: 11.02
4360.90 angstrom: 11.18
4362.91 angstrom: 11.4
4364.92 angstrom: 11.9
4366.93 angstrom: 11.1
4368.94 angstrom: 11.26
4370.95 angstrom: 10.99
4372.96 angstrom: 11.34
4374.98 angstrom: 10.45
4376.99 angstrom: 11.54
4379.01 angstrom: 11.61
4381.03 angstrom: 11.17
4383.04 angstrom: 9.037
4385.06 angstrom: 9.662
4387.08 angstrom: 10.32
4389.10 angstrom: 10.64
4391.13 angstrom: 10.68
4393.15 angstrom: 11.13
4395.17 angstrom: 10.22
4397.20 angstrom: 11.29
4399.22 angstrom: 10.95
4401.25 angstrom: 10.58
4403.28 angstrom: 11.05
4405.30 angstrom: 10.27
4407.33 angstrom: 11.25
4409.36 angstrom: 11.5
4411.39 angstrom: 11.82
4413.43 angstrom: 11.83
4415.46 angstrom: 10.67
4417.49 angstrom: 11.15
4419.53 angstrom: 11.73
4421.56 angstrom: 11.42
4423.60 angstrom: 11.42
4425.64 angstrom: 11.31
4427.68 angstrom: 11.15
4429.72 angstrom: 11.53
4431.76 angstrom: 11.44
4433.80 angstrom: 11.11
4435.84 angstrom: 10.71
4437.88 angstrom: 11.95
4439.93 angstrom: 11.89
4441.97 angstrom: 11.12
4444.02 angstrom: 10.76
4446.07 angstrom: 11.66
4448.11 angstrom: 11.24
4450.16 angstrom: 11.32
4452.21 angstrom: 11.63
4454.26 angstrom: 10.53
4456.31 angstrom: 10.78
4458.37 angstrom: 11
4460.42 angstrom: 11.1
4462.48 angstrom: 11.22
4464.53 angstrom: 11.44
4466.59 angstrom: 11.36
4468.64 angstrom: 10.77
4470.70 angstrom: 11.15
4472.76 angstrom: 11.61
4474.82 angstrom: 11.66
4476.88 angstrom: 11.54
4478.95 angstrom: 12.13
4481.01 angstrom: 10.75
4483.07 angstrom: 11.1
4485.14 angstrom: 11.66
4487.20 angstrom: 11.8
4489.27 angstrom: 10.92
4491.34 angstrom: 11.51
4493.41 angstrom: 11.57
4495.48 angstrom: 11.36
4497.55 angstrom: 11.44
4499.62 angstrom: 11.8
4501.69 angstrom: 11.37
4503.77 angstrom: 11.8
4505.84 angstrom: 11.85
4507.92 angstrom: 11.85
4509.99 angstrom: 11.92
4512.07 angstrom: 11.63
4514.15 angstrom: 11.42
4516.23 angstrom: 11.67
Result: 0.4 angstrom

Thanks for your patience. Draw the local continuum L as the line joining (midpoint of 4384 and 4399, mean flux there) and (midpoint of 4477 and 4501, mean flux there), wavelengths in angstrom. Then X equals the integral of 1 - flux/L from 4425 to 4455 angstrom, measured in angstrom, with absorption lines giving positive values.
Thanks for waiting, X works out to -0.77 angstrom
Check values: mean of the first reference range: 10.6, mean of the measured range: 11.3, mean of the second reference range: 11.5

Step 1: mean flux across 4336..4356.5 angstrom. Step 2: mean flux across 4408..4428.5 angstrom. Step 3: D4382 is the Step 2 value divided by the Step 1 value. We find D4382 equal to 1.17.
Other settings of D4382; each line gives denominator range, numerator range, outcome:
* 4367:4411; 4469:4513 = 1.06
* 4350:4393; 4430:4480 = 1.04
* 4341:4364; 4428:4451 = 1.07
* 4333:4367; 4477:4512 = 1.12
